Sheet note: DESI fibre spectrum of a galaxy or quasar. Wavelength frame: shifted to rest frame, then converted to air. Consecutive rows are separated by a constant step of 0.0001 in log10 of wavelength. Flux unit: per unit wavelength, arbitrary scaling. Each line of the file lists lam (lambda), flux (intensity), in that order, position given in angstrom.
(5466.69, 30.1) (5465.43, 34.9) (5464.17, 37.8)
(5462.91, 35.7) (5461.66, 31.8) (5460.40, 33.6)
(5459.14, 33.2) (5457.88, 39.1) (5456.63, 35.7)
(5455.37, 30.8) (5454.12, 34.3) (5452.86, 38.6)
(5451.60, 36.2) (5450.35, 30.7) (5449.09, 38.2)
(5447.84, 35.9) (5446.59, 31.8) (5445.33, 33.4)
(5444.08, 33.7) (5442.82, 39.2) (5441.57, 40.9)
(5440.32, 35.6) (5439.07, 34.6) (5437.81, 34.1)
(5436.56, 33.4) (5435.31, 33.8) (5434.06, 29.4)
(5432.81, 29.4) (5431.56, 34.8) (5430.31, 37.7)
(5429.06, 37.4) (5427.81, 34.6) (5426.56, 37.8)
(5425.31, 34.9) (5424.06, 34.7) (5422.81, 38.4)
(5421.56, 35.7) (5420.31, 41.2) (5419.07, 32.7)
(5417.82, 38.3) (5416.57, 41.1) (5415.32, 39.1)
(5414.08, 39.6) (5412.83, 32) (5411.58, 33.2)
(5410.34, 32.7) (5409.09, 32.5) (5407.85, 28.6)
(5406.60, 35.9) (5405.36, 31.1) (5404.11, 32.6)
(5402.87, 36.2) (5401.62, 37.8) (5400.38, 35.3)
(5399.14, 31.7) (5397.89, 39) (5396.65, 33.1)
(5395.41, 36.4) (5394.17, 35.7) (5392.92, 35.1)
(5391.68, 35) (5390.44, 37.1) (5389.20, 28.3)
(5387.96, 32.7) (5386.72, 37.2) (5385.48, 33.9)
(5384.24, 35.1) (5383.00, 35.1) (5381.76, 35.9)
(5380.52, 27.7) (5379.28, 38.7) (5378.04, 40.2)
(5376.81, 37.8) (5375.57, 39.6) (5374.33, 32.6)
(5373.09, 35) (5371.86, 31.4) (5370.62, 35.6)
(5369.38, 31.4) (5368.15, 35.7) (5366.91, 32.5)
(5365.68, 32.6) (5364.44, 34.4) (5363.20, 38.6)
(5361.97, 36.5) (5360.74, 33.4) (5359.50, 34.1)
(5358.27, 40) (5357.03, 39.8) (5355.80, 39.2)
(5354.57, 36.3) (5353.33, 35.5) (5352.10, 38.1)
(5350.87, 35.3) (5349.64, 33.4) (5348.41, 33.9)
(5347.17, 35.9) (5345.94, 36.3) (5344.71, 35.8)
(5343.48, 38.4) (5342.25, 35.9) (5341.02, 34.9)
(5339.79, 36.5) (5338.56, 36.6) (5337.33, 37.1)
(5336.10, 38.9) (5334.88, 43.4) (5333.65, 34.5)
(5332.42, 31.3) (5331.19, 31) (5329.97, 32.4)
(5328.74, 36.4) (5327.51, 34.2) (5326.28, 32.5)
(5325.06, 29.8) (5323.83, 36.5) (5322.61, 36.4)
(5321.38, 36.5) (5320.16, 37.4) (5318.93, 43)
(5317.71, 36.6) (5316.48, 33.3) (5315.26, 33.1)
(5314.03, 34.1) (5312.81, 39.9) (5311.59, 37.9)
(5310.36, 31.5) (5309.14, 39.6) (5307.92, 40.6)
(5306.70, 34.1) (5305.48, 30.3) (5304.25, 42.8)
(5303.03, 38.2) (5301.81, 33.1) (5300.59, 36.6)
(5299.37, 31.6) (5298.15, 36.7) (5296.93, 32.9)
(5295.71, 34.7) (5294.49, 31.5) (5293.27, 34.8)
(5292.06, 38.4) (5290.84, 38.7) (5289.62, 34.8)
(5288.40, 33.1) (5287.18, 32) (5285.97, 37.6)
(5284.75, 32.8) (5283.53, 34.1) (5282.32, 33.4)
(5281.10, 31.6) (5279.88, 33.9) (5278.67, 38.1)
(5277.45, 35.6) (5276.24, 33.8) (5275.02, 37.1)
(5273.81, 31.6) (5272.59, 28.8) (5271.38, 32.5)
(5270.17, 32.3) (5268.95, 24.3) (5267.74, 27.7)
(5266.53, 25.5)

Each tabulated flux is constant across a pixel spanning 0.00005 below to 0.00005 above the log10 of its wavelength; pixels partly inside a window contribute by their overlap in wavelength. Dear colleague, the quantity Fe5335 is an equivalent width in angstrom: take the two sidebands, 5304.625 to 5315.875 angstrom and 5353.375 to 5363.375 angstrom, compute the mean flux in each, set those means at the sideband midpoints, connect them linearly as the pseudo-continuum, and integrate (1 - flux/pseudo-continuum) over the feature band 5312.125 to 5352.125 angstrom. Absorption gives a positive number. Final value 0.8 angstrom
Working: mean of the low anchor 35.8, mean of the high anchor 37.1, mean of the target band 35.7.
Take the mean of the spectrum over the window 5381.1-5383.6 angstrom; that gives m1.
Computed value 35.4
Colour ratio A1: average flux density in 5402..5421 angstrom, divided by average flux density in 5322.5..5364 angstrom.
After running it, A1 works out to 1.0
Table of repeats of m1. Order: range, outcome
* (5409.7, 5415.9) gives 35.3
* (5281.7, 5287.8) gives 34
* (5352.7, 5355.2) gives 35.9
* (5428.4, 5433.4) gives 34.9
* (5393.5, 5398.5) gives 36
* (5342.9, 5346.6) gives 36.8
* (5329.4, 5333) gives 31.6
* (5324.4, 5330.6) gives 33.1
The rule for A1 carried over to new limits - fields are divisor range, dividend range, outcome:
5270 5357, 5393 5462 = 0.99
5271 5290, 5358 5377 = 1.03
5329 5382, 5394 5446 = 0.99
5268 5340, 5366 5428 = 1.01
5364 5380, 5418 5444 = 1.01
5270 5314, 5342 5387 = 1.02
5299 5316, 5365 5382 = 0.97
